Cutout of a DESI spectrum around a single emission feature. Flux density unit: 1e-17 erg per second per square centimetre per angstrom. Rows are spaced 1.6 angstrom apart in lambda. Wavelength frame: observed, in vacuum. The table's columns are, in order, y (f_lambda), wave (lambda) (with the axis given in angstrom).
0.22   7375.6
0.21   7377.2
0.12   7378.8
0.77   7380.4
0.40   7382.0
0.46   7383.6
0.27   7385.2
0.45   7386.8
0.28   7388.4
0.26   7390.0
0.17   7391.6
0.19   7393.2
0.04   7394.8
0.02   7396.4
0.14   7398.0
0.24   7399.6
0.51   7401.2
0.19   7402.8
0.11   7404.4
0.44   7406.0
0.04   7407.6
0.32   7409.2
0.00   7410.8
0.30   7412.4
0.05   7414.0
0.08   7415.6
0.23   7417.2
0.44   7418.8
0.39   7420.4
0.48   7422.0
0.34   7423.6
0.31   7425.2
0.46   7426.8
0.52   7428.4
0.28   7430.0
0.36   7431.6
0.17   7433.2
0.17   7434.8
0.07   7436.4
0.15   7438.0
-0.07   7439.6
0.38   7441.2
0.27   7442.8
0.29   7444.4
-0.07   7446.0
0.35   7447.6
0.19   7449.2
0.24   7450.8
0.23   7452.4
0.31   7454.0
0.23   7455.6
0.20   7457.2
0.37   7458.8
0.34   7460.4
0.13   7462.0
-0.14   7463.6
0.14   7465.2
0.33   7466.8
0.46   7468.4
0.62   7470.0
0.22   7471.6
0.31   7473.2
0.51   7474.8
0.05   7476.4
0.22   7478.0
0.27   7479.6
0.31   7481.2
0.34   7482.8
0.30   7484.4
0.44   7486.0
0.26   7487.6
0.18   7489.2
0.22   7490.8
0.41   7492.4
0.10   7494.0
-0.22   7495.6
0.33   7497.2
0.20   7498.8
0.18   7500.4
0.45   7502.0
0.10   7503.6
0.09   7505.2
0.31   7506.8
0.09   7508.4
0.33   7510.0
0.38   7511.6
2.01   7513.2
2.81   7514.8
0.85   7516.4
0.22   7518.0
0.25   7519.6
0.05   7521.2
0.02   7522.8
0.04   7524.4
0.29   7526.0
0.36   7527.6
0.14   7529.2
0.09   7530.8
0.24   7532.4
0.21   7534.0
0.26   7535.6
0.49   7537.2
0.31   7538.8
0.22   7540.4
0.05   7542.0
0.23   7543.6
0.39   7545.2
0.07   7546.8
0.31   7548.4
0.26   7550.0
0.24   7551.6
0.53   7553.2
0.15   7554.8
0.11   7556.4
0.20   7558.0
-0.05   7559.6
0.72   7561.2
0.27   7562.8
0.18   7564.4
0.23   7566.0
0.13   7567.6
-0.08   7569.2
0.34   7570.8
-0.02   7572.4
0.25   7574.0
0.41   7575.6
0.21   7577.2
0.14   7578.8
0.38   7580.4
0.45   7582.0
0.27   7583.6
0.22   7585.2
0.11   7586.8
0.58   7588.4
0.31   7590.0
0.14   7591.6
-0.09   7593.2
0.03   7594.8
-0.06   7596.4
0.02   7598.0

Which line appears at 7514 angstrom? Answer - H-alpha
